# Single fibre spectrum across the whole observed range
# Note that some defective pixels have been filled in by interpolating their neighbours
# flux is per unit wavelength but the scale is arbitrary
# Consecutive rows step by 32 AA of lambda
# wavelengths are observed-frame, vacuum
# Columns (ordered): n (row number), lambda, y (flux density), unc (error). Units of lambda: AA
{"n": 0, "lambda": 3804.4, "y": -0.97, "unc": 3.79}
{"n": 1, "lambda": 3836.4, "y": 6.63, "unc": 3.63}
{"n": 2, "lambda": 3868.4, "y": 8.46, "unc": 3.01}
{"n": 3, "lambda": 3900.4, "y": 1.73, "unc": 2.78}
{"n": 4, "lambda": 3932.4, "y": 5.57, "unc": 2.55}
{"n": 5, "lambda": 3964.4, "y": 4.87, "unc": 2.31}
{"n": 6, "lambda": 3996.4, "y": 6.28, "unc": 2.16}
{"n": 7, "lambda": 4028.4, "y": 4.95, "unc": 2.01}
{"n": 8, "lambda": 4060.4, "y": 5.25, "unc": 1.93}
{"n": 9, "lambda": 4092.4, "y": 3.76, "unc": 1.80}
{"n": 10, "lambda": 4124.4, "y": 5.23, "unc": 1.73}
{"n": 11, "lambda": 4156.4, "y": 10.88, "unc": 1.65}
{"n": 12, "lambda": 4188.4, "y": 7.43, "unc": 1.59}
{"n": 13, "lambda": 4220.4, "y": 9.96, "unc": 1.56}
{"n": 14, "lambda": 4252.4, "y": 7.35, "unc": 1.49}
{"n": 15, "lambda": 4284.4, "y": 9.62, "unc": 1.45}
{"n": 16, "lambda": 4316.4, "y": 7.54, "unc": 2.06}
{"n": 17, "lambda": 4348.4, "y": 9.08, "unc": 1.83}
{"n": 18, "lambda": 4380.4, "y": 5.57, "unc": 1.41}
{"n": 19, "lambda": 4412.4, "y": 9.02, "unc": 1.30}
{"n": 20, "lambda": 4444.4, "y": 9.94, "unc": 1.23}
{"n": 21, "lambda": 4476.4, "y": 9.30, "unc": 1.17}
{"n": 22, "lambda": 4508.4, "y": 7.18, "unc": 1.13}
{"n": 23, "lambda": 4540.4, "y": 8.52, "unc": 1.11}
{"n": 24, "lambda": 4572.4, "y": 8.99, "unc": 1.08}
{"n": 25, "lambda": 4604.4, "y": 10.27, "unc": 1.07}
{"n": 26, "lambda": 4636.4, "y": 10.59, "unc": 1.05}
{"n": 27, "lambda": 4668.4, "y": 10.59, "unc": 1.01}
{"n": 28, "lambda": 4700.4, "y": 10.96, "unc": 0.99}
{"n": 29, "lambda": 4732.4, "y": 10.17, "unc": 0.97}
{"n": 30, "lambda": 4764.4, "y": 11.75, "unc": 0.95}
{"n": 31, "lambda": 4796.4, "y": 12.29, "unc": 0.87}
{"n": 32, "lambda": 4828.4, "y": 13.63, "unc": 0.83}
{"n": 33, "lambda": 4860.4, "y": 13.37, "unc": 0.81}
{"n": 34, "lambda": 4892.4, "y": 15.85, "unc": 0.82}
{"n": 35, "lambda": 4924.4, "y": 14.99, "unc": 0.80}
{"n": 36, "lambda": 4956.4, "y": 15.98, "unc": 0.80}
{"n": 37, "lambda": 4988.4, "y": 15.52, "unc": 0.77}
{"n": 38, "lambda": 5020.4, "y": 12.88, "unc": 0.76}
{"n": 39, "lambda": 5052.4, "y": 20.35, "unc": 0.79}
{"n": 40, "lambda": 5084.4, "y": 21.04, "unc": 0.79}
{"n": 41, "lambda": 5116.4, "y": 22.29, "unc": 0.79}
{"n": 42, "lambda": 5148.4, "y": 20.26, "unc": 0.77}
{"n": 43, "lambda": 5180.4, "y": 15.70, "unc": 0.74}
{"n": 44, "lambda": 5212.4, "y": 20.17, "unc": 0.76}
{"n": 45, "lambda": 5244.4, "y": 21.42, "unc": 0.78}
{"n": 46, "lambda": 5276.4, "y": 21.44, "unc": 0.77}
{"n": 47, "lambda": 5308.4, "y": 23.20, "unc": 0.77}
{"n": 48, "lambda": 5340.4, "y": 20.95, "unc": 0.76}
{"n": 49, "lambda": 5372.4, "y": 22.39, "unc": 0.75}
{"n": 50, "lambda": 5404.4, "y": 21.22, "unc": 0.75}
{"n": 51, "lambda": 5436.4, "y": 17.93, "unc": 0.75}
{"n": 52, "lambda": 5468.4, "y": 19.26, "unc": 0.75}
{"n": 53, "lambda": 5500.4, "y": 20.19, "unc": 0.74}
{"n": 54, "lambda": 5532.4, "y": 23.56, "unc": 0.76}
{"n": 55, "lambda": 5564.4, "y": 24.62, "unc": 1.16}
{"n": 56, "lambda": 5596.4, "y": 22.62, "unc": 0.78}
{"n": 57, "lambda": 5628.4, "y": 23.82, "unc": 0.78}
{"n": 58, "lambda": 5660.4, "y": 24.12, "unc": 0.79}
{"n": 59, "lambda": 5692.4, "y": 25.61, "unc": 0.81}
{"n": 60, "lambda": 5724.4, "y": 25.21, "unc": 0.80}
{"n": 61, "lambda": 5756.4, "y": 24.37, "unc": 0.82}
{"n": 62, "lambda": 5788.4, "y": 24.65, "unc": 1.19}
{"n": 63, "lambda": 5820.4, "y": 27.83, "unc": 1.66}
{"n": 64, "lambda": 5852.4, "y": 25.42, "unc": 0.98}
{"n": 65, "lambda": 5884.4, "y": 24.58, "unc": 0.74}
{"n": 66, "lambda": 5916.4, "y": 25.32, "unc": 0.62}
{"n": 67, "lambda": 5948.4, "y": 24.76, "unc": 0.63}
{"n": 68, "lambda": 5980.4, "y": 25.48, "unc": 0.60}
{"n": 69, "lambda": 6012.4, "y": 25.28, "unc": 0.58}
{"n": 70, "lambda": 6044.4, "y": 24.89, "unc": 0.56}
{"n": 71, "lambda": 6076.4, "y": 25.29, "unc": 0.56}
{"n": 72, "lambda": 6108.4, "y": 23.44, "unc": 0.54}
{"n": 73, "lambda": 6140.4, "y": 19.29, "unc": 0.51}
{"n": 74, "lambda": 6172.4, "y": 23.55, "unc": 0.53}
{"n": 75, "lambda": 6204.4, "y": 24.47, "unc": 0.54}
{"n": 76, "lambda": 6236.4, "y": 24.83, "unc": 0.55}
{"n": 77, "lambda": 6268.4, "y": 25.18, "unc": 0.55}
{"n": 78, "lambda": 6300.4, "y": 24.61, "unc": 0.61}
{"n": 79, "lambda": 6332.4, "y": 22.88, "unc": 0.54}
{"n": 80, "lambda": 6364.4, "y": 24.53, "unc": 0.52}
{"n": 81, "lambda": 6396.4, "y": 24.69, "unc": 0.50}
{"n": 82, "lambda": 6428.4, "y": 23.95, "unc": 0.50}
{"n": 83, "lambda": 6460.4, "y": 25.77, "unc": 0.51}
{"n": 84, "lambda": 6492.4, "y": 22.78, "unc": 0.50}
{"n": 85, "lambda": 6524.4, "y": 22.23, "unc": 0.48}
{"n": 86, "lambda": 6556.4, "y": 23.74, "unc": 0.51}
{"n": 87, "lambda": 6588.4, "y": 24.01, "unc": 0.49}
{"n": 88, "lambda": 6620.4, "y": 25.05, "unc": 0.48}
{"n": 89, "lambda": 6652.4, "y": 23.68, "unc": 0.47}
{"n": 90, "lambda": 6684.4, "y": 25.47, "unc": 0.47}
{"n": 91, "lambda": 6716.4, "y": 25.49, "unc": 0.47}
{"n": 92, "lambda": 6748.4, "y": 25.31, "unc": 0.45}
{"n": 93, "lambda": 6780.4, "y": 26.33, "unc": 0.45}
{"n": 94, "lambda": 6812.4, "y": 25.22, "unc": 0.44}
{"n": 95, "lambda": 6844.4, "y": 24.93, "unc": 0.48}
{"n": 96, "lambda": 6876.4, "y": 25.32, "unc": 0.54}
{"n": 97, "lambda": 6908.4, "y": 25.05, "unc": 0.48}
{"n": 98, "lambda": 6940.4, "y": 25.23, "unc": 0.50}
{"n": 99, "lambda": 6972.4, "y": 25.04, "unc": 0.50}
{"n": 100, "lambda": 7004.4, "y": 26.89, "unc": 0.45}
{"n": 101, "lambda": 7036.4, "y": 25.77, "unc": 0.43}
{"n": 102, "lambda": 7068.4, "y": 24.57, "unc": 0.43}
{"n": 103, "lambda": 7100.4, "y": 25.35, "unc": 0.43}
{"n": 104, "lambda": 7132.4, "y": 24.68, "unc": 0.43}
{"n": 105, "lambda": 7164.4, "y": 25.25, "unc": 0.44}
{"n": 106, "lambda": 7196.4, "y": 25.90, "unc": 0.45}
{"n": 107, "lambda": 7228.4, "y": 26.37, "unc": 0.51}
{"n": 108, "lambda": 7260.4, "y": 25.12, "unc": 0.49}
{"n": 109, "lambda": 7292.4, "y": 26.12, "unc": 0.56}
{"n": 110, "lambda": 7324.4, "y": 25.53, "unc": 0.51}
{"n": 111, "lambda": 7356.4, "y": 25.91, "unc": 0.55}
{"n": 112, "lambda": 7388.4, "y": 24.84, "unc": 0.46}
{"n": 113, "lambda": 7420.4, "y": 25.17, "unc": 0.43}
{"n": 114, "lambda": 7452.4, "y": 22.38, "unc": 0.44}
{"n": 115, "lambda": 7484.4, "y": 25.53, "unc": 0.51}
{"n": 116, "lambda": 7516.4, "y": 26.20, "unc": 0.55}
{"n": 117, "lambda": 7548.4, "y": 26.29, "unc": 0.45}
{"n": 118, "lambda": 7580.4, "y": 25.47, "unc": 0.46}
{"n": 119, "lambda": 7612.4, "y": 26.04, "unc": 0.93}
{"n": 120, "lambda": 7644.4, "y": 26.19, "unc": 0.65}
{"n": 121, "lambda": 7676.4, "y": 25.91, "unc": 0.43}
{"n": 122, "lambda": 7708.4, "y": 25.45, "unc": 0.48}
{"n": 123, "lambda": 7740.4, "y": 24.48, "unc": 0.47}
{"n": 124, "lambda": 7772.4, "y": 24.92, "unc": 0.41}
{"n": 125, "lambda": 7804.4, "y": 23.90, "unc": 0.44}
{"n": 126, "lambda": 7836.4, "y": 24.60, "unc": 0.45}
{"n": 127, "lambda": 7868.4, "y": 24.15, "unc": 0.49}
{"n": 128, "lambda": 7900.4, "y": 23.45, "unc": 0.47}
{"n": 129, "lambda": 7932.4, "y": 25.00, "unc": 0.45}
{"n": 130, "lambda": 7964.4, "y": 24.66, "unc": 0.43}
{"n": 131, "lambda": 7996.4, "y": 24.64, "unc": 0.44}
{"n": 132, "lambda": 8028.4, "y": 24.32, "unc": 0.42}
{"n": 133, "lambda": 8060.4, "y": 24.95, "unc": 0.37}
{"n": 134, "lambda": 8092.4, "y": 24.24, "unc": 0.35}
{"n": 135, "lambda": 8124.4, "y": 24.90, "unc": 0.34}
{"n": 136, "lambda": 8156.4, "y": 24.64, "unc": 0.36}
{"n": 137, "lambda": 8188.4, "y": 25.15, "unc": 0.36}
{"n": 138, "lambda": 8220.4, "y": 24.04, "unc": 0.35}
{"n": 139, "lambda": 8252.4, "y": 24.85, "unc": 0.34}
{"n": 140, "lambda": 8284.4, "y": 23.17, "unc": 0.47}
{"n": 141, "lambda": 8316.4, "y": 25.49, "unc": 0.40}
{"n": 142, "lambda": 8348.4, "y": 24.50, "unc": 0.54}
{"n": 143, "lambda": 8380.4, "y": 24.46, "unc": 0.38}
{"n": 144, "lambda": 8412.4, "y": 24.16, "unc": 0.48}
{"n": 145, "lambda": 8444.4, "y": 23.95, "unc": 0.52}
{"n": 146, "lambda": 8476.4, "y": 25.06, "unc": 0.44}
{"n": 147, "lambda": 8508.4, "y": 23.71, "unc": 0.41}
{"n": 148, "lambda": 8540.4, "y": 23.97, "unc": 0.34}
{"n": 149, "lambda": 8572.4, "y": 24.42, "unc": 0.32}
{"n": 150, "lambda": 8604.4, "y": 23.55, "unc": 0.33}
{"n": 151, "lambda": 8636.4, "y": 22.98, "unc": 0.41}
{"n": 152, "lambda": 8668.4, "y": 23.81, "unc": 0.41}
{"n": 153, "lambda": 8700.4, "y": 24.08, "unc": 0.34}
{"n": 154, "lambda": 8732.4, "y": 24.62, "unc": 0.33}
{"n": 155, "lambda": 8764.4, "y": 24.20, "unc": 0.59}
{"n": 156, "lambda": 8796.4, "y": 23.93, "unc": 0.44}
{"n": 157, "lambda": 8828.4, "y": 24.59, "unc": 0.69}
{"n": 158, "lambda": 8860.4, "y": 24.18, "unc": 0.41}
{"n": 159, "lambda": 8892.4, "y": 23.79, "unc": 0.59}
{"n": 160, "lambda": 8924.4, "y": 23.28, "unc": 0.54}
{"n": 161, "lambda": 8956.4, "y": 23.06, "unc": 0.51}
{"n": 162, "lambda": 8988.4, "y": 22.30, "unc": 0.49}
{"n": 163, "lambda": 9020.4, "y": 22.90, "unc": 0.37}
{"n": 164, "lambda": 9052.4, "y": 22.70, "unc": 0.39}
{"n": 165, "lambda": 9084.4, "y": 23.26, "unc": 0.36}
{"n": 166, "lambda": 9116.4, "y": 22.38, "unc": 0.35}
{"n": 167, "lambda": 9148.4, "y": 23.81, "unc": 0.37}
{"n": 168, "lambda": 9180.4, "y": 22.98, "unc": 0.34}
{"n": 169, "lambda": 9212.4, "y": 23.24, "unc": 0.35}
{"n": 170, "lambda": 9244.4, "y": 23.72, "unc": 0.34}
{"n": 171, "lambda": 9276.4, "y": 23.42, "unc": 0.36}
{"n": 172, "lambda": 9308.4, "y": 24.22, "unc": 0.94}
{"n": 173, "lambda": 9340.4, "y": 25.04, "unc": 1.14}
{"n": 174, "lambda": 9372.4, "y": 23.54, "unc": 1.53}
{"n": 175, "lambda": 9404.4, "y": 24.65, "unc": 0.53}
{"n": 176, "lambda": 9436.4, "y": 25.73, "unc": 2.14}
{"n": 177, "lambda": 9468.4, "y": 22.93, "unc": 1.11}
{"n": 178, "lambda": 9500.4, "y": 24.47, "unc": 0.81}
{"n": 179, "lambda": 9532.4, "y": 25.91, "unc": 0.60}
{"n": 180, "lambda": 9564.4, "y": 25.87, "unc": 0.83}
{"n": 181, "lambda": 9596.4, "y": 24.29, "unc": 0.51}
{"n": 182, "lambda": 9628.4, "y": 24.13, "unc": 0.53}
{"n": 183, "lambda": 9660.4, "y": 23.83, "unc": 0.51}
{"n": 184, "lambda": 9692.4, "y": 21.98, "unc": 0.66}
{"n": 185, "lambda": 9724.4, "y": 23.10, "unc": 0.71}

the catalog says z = 0.26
